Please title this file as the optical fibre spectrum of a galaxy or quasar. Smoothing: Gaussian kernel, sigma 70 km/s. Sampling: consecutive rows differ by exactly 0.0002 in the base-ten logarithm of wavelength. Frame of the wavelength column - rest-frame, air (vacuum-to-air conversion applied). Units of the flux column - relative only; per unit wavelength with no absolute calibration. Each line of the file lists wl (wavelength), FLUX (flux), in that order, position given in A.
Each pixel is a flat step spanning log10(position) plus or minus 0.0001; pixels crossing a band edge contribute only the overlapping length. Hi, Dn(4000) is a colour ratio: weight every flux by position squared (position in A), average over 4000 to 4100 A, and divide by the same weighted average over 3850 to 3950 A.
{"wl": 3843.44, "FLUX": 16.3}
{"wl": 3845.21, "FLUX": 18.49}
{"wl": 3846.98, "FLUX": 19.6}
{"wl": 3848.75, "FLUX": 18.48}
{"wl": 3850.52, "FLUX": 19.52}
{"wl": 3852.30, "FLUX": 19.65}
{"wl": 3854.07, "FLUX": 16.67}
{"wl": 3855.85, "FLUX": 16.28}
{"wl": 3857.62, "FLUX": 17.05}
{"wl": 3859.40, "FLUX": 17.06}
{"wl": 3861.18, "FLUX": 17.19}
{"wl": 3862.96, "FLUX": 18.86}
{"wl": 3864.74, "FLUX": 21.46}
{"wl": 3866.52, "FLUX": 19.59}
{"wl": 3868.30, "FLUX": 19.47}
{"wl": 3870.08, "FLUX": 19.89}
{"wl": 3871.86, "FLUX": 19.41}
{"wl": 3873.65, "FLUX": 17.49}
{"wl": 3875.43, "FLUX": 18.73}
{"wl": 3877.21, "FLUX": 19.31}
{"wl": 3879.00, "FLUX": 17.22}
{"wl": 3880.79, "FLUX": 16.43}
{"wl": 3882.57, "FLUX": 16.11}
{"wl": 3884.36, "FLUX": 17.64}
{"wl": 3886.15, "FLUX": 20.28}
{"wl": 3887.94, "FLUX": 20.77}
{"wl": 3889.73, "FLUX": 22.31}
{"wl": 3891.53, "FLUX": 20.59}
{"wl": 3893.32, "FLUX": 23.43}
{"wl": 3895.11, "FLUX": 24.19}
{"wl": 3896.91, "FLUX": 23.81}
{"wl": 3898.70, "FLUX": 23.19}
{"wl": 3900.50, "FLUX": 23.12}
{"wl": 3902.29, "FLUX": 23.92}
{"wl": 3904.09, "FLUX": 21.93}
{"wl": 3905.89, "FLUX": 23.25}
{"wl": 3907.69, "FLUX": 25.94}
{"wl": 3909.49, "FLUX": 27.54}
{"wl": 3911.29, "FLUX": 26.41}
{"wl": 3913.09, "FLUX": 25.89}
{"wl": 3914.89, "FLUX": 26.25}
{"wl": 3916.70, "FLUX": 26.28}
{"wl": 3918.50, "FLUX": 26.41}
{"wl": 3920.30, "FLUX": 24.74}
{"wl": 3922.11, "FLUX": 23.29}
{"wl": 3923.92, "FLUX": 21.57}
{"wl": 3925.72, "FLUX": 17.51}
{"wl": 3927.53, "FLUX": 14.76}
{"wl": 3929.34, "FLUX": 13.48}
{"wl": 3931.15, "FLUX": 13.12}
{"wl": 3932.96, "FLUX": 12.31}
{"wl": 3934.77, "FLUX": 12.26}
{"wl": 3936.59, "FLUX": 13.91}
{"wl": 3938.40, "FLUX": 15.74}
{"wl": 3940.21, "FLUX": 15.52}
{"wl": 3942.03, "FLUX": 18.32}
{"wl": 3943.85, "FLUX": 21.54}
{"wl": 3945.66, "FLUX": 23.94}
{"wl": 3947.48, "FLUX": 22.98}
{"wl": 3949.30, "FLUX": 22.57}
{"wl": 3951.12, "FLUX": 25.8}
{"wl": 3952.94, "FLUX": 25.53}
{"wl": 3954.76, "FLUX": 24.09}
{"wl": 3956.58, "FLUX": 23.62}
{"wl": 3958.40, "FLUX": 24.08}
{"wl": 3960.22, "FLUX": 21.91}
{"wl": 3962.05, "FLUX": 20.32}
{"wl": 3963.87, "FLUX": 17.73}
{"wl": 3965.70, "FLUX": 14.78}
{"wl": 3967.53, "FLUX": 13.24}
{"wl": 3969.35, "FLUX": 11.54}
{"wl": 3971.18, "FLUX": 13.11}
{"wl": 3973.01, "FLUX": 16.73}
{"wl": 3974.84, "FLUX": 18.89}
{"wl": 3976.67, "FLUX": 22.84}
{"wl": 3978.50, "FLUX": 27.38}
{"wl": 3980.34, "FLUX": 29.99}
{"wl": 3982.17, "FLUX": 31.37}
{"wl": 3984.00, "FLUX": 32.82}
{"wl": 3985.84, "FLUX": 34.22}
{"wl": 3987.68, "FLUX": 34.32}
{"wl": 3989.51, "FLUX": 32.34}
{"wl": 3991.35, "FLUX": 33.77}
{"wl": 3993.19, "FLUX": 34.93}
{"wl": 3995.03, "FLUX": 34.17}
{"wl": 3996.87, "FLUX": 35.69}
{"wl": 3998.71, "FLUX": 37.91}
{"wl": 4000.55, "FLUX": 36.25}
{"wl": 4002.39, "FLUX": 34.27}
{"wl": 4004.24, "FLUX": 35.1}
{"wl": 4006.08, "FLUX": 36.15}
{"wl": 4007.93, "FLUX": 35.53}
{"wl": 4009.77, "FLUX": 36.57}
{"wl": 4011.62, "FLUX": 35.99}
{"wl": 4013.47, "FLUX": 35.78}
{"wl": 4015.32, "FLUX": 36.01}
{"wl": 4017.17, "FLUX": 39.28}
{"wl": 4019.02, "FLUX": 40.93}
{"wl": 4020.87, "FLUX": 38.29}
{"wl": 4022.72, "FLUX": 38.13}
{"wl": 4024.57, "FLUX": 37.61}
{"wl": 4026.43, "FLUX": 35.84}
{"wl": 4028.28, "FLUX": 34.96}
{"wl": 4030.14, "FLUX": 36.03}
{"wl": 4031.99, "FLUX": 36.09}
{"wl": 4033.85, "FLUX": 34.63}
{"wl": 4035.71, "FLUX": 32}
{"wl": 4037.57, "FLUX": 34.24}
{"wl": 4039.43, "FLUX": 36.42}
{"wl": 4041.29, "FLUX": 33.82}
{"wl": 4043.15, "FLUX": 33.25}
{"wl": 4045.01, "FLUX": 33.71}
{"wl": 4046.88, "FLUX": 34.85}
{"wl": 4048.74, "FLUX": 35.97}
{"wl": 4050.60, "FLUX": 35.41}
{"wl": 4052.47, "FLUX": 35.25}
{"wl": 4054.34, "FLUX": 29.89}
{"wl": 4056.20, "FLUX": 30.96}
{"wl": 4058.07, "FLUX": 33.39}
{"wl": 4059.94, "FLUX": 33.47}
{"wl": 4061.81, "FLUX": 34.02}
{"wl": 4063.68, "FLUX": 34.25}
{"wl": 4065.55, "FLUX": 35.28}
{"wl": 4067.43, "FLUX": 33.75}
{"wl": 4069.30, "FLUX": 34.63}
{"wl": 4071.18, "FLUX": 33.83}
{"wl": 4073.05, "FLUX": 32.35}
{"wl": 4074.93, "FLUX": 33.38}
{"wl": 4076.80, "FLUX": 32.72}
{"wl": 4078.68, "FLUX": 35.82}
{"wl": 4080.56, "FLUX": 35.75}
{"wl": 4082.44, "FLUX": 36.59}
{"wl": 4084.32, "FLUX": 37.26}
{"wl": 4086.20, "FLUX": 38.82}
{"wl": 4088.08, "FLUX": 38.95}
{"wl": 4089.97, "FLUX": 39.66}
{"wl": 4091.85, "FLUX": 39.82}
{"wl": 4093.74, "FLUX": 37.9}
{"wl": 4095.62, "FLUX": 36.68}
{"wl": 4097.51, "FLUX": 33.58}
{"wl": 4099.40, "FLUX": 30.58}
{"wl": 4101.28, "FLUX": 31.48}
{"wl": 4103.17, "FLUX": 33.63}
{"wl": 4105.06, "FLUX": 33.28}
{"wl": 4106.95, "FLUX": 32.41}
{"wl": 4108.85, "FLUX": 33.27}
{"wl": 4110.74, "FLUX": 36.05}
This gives 1.90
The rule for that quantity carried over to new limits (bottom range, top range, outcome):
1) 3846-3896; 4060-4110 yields 2.04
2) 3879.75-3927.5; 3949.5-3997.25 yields 1.15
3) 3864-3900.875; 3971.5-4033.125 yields 1.77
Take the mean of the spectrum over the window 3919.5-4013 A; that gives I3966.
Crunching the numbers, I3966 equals 24.6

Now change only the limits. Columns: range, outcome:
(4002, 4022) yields 36.8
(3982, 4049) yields 35.4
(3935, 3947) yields 18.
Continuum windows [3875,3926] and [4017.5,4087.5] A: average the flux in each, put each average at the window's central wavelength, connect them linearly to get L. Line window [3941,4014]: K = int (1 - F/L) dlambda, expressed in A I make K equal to 4.83 A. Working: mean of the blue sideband 22.4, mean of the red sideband 35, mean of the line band 27.2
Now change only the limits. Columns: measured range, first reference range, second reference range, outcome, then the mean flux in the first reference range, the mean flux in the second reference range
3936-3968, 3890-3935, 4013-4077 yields 6.6 A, 21.9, 34.9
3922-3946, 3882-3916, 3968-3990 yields 7.4 A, 23.1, 25.1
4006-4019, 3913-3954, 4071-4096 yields -3.7 A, 20.1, 36.5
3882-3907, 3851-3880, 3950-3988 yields -2.7 A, 18.5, 22.9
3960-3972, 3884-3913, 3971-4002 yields 5.4 A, 23.2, 30.3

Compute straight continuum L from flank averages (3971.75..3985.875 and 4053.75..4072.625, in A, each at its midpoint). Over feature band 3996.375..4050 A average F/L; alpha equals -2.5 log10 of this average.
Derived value -0.20 mag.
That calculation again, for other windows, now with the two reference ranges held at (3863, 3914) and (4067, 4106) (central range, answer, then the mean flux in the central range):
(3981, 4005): -0.19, 34.3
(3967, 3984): 0.28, 21.4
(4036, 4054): -0.07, 34.5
